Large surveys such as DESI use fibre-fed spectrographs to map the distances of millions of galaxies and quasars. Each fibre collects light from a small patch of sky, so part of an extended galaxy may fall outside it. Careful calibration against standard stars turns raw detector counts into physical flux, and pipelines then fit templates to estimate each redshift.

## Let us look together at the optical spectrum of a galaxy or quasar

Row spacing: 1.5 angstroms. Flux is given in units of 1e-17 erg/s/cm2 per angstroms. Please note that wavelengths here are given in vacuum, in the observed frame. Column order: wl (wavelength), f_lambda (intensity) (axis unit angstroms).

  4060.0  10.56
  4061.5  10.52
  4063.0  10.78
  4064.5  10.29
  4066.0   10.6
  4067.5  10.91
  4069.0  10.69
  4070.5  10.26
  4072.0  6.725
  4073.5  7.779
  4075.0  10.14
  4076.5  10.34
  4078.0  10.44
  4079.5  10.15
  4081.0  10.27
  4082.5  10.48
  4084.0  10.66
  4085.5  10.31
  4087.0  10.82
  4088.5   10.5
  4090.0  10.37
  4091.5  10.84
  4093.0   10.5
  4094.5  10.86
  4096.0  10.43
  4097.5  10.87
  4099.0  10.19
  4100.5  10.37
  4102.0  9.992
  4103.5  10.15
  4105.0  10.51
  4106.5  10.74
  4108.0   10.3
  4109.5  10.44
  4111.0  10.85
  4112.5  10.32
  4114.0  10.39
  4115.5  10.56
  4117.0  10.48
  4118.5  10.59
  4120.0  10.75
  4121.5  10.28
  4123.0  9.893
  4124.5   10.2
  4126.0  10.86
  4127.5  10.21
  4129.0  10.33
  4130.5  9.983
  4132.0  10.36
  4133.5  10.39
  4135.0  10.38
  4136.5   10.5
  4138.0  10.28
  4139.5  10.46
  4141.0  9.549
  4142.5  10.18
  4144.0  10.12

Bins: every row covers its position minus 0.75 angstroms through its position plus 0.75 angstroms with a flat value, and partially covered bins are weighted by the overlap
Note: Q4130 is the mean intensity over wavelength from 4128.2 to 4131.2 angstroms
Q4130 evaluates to 10.2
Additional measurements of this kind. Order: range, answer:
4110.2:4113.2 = 10.6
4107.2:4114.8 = 10.5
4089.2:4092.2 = 10.6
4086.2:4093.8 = 10.6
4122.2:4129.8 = 10.3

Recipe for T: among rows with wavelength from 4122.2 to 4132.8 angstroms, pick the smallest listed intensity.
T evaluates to 9.893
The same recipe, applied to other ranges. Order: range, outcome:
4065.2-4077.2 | 6.725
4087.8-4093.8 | 10.37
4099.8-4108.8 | 9.992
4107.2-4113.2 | 10.3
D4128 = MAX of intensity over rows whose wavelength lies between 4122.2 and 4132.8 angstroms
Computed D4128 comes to 10.86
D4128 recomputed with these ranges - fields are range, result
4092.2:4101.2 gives 10.87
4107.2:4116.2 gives 10.85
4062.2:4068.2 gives 10.91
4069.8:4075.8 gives 10.26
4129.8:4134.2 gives 10.39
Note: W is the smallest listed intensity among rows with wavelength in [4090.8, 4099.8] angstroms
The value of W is 10.19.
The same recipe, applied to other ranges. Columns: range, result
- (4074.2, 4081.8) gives 10.14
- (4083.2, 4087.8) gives 10.31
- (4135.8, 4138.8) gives 10.28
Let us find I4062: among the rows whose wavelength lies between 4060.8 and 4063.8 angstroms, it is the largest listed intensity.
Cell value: 10.78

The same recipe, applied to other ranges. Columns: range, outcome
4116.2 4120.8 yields 10.75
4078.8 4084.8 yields 10.66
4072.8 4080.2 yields 10.44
